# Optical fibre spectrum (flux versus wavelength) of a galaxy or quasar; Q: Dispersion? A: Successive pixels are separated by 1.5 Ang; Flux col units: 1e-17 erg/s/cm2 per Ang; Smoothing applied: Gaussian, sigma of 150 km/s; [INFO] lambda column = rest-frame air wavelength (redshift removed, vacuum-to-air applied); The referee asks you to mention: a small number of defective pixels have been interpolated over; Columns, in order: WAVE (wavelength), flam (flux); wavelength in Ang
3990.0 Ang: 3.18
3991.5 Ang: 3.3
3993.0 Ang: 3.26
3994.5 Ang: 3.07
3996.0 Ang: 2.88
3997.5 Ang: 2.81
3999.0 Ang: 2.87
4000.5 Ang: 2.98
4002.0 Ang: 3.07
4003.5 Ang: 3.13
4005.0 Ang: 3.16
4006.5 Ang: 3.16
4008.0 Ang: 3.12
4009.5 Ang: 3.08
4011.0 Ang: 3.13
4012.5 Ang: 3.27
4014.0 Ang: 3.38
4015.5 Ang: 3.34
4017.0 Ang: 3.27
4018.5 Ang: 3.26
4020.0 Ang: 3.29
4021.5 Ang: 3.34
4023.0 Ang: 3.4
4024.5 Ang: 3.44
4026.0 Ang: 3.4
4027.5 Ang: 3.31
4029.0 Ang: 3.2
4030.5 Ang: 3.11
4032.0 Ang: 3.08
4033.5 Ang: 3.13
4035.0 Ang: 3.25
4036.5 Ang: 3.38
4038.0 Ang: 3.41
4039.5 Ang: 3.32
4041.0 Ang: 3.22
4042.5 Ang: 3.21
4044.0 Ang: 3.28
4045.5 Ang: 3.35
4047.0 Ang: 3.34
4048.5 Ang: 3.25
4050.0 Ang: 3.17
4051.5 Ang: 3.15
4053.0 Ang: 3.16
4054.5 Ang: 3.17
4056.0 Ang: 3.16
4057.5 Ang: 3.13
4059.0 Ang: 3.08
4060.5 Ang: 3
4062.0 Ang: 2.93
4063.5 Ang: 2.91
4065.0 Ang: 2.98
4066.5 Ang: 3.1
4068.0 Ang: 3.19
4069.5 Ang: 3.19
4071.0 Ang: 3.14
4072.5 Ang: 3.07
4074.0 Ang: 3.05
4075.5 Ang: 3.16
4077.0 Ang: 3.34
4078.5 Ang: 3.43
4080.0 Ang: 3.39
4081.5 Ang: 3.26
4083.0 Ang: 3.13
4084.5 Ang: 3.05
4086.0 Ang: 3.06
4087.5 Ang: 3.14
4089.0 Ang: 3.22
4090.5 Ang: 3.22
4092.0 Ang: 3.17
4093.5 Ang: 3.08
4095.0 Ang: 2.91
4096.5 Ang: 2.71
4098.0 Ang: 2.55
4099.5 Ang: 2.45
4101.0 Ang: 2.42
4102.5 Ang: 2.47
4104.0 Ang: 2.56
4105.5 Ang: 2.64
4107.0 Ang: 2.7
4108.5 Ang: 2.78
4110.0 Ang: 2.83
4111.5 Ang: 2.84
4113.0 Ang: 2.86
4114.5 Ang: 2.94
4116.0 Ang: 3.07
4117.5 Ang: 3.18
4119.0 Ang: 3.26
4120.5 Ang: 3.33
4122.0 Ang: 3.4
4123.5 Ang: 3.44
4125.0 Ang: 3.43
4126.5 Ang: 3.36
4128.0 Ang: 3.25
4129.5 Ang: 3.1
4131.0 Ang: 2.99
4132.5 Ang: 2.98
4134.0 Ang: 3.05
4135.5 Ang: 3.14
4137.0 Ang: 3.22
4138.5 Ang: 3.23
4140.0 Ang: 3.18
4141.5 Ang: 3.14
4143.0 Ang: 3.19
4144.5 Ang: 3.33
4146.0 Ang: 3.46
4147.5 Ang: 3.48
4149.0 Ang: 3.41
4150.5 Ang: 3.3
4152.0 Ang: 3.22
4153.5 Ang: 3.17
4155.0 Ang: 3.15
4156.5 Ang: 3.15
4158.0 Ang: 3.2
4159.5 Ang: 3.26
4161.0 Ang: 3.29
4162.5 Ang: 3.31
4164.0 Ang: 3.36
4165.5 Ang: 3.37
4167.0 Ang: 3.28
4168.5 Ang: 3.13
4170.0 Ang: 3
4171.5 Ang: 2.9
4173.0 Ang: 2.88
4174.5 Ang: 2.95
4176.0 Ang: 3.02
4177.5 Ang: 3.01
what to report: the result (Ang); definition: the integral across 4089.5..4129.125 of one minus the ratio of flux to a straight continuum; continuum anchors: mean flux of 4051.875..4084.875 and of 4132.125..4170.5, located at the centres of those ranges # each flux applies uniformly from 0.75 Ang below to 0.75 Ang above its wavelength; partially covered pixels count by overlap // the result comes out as 2.8 Ang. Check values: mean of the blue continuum 3.14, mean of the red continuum 3.23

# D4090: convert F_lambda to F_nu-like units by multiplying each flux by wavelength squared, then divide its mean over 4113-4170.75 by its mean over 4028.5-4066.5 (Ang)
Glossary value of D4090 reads 1.06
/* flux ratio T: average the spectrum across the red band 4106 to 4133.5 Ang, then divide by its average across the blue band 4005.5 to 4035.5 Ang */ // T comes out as 0.95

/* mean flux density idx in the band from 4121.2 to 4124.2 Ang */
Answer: 3.42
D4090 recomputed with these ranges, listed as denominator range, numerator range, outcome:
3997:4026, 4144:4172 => 1.09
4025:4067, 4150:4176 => 1.05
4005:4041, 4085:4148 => 0.98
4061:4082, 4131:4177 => 1.05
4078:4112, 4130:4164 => 1.14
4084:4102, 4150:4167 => 1.16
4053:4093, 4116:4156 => 1.06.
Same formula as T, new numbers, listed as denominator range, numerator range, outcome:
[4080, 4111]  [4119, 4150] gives 1.13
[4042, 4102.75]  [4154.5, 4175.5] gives 1.02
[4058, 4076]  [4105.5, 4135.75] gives 1.01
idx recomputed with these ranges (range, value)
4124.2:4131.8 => 3.23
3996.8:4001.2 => 2.89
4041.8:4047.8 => 3.3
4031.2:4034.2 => 3.1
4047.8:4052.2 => 3.19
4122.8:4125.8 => 3.43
